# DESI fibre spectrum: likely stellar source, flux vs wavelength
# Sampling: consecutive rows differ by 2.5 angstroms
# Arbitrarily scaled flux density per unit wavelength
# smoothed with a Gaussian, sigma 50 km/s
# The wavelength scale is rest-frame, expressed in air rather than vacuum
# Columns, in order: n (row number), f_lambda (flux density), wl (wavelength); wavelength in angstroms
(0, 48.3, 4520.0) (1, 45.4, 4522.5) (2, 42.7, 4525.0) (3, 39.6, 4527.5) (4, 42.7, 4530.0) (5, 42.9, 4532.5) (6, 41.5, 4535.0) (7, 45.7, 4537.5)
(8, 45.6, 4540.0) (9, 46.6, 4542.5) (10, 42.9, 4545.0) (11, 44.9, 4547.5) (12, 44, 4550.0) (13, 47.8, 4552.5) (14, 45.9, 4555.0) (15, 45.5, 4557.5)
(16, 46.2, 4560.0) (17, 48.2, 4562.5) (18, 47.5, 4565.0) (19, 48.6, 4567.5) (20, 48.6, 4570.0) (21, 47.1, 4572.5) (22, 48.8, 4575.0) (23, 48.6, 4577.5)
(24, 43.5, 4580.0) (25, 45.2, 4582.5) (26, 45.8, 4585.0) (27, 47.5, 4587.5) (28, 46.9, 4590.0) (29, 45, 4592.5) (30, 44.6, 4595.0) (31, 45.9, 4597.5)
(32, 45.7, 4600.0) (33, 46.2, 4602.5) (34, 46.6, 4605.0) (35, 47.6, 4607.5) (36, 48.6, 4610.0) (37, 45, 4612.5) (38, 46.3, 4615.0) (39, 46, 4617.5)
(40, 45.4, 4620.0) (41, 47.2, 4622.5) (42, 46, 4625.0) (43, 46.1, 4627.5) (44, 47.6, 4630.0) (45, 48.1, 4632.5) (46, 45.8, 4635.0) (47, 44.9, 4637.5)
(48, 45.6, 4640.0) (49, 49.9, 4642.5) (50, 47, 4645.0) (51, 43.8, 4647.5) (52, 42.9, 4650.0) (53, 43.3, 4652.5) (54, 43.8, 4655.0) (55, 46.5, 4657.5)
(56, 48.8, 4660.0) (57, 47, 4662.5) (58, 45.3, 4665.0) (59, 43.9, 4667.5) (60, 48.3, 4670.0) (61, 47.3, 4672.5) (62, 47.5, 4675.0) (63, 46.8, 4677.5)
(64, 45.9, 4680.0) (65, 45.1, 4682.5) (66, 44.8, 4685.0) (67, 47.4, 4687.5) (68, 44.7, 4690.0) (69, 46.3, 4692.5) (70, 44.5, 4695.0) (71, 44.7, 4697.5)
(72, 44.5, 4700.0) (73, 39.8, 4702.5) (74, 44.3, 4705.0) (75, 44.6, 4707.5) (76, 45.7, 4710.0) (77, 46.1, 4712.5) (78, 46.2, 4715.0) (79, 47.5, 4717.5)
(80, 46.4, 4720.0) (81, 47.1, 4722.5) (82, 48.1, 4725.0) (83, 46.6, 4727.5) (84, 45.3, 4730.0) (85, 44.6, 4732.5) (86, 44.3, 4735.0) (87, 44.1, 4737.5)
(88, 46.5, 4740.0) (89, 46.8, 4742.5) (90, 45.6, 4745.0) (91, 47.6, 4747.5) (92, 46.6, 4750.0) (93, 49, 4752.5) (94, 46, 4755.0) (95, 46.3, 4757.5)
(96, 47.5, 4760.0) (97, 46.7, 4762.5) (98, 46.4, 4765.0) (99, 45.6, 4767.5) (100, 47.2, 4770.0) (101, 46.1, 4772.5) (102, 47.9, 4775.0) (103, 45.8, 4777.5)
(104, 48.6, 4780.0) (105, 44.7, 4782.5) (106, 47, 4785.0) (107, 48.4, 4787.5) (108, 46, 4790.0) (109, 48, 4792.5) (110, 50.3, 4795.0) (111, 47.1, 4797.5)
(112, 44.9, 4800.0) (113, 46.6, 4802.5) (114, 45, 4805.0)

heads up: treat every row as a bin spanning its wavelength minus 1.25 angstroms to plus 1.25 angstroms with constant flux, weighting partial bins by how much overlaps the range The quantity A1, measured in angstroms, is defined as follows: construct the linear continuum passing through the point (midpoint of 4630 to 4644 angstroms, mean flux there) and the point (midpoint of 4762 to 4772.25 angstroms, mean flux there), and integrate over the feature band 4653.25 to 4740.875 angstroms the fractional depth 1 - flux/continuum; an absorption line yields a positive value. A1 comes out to 1.9 angstroms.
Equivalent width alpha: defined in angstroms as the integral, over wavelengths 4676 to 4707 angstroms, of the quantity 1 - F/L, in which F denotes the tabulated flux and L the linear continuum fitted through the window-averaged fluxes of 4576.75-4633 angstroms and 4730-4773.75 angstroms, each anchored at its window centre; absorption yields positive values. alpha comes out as 0.9 angstroms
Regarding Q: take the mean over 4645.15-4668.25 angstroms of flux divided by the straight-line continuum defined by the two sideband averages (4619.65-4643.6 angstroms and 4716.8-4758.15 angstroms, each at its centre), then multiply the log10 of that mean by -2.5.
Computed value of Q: 0.03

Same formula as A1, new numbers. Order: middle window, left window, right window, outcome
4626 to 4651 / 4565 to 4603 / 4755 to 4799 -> 0.26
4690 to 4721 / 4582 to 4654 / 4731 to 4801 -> 0.92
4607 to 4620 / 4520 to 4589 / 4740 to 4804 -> -0.17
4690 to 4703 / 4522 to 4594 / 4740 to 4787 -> 0.59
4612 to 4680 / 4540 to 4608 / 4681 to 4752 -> -0.29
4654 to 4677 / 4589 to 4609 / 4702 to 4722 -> -0.44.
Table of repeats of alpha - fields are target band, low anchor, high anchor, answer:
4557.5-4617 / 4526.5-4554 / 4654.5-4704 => -2.7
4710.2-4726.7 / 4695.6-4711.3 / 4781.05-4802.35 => -0.9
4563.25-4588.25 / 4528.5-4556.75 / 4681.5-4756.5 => -1.3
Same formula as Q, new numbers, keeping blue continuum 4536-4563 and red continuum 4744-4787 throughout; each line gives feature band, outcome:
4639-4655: 0.02 mag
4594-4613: -0.01 mag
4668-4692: 0.00 mag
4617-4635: -0.01 mag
